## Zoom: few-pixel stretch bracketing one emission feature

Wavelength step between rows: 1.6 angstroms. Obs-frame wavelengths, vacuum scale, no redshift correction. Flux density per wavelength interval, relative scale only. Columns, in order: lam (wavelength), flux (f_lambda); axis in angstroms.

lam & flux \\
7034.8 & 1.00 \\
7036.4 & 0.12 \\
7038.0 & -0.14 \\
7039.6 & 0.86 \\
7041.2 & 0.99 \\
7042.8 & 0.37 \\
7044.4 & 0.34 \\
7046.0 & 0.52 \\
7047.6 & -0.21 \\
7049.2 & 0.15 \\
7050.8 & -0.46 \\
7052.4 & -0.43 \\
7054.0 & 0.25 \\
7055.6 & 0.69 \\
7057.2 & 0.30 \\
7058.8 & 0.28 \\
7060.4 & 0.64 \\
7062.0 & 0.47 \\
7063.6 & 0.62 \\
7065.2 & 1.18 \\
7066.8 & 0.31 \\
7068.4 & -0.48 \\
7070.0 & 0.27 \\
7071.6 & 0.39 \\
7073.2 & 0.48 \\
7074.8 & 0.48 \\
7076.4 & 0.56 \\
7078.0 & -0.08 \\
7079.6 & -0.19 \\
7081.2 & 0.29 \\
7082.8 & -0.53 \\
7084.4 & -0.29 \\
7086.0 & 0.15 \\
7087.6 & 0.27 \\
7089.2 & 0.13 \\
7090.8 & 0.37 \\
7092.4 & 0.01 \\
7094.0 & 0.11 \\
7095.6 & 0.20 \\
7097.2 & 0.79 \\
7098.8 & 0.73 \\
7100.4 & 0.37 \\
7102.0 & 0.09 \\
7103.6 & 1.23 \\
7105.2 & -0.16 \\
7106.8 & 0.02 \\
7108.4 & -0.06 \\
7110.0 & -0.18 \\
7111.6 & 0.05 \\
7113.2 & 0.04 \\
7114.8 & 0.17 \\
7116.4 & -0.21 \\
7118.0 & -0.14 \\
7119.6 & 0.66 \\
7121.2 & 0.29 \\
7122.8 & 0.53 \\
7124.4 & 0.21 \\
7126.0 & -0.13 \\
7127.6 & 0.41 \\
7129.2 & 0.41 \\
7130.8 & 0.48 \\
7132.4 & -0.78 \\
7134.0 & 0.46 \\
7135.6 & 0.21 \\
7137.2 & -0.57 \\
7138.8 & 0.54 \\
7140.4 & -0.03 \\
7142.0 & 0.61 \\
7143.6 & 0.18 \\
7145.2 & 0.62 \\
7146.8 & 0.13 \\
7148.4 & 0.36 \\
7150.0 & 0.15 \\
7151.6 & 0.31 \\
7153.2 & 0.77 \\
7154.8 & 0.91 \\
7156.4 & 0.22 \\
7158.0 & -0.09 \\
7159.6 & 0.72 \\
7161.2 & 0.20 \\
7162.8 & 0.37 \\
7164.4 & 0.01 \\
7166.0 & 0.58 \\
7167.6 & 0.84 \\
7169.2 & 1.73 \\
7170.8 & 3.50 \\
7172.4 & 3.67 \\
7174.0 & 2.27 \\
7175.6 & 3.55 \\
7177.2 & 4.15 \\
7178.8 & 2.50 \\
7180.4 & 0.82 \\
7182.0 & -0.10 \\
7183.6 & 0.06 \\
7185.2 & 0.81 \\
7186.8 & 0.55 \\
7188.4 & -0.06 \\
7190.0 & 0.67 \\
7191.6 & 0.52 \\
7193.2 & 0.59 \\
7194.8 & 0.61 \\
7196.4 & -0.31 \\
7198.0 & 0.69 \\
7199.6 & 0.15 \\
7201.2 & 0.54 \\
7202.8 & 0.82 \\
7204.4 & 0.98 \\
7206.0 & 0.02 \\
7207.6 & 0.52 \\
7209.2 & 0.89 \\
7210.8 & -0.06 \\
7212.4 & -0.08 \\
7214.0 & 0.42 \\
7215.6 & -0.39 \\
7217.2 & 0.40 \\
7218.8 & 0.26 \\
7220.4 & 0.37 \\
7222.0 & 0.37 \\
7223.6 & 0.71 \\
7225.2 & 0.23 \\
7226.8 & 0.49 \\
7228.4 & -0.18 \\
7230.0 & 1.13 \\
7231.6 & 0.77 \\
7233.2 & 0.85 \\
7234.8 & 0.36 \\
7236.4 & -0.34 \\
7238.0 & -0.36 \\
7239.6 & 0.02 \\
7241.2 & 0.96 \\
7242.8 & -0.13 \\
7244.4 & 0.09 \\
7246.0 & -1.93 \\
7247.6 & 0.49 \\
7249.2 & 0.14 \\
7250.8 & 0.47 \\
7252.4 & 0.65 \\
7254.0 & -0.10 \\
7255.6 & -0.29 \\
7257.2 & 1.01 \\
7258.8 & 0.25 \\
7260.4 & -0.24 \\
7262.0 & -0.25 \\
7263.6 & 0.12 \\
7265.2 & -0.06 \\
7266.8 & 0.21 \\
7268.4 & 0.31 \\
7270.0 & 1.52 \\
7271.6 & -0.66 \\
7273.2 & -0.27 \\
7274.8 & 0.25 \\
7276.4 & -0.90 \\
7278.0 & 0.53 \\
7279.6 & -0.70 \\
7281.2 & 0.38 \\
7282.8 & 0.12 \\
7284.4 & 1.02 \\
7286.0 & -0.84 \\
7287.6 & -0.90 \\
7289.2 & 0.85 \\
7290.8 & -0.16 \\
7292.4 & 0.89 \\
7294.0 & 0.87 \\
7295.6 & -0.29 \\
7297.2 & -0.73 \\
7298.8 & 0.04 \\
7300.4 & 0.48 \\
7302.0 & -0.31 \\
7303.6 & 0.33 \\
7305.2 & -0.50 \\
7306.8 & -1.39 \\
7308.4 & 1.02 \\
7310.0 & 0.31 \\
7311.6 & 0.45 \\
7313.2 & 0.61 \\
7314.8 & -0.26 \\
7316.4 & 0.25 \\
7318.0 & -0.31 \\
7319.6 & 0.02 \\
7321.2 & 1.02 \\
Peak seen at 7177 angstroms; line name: [O II]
